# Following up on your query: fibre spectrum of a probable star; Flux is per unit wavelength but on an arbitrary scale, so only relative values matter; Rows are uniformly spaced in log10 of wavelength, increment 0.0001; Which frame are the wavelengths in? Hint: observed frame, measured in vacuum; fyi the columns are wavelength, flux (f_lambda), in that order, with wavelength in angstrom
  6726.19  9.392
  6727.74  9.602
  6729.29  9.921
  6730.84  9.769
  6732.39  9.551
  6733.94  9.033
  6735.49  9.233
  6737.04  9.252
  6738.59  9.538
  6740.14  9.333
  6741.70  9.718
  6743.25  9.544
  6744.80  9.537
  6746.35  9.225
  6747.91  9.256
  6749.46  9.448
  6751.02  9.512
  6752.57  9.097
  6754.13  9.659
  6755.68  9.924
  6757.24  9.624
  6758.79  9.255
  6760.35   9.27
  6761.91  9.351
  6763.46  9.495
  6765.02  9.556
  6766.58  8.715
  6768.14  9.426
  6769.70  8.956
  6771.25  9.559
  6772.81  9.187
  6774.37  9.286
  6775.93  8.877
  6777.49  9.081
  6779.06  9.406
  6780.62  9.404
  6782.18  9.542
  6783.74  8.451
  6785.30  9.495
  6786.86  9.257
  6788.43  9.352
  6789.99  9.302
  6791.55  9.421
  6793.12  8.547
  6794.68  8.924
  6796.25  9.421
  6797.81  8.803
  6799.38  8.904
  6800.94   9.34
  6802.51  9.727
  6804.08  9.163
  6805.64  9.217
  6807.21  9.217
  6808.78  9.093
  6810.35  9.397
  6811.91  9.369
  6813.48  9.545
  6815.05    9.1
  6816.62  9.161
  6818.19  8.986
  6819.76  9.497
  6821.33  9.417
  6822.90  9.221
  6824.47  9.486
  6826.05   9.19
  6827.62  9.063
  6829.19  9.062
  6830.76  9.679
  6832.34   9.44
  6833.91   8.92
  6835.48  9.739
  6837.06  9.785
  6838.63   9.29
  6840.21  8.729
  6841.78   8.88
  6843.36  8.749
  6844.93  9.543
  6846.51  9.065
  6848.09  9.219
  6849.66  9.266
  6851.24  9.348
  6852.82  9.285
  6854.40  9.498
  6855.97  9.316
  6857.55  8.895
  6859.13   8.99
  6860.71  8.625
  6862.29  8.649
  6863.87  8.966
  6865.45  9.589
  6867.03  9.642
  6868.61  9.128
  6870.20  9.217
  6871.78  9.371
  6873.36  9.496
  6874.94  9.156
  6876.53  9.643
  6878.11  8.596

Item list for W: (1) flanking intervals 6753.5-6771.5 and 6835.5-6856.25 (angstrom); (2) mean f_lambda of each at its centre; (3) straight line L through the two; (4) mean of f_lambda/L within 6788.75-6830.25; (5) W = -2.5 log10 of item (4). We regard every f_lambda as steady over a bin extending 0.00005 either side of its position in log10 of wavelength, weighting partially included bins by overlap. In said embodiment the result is 0.011 mag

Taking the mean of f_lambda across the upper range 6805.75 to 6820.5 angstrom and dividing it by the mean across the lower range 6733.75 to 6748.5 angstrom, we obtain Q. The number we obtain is 0.99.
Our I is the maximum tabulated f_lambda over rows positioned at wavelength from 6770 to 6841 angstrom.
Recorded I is 9.785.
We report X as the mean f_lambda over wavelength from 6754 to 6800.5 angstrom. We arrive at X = 9.24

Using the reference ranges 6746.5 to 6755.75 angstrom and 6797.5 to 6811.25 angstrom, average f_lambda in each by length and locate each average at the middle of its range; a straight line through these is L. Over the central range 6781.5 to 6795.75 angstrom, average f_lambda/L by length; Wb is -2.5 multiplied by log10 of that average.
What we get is 0.02 mag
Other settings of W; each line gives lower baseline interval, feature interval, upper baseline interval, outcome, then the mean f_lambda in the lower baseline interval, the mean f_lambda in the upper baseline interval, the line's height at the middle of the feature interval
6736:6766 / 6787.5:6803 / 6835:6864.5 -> 0.02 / 9.45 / 9.14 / 9.31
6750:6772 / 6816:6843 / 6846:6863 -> -0.01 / 9.39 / 9.11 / 9.18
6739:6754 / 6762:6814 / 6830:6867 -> 0.01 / 9.42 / 9.2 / 9.33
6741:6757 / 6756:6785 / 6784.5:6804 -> 0.01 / 9.5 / 9.2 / 9.36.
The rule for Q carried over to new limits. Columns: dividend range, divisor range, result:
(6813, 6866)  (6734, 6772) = 0.98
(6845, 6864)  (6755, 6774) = 0.97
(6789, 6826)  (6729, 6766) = 0.98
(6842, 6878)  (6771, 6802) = 1.00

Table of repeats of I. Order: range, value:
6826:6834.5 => 9.679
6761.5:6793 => 9.559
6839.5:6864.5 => 9.543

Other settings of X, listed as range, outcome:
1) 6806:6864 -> 9.21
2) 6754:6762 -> 9.52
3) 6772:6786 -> 9.19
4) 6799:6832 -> 9.28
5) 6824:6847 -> 9.24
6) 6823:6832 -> 9.29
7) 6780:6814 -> 9.22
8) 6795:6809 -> 9.2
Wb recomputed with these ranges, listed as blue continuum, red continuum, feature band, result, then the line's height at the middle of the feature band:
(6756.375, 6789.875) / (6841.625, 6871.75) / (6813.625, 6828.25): 0.00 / 9.21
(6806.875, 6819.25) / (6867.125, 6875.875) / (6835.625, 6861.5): 0.01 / 9.28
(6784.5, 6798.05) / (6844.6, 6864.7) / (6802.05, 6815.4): -0.02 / 9.17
